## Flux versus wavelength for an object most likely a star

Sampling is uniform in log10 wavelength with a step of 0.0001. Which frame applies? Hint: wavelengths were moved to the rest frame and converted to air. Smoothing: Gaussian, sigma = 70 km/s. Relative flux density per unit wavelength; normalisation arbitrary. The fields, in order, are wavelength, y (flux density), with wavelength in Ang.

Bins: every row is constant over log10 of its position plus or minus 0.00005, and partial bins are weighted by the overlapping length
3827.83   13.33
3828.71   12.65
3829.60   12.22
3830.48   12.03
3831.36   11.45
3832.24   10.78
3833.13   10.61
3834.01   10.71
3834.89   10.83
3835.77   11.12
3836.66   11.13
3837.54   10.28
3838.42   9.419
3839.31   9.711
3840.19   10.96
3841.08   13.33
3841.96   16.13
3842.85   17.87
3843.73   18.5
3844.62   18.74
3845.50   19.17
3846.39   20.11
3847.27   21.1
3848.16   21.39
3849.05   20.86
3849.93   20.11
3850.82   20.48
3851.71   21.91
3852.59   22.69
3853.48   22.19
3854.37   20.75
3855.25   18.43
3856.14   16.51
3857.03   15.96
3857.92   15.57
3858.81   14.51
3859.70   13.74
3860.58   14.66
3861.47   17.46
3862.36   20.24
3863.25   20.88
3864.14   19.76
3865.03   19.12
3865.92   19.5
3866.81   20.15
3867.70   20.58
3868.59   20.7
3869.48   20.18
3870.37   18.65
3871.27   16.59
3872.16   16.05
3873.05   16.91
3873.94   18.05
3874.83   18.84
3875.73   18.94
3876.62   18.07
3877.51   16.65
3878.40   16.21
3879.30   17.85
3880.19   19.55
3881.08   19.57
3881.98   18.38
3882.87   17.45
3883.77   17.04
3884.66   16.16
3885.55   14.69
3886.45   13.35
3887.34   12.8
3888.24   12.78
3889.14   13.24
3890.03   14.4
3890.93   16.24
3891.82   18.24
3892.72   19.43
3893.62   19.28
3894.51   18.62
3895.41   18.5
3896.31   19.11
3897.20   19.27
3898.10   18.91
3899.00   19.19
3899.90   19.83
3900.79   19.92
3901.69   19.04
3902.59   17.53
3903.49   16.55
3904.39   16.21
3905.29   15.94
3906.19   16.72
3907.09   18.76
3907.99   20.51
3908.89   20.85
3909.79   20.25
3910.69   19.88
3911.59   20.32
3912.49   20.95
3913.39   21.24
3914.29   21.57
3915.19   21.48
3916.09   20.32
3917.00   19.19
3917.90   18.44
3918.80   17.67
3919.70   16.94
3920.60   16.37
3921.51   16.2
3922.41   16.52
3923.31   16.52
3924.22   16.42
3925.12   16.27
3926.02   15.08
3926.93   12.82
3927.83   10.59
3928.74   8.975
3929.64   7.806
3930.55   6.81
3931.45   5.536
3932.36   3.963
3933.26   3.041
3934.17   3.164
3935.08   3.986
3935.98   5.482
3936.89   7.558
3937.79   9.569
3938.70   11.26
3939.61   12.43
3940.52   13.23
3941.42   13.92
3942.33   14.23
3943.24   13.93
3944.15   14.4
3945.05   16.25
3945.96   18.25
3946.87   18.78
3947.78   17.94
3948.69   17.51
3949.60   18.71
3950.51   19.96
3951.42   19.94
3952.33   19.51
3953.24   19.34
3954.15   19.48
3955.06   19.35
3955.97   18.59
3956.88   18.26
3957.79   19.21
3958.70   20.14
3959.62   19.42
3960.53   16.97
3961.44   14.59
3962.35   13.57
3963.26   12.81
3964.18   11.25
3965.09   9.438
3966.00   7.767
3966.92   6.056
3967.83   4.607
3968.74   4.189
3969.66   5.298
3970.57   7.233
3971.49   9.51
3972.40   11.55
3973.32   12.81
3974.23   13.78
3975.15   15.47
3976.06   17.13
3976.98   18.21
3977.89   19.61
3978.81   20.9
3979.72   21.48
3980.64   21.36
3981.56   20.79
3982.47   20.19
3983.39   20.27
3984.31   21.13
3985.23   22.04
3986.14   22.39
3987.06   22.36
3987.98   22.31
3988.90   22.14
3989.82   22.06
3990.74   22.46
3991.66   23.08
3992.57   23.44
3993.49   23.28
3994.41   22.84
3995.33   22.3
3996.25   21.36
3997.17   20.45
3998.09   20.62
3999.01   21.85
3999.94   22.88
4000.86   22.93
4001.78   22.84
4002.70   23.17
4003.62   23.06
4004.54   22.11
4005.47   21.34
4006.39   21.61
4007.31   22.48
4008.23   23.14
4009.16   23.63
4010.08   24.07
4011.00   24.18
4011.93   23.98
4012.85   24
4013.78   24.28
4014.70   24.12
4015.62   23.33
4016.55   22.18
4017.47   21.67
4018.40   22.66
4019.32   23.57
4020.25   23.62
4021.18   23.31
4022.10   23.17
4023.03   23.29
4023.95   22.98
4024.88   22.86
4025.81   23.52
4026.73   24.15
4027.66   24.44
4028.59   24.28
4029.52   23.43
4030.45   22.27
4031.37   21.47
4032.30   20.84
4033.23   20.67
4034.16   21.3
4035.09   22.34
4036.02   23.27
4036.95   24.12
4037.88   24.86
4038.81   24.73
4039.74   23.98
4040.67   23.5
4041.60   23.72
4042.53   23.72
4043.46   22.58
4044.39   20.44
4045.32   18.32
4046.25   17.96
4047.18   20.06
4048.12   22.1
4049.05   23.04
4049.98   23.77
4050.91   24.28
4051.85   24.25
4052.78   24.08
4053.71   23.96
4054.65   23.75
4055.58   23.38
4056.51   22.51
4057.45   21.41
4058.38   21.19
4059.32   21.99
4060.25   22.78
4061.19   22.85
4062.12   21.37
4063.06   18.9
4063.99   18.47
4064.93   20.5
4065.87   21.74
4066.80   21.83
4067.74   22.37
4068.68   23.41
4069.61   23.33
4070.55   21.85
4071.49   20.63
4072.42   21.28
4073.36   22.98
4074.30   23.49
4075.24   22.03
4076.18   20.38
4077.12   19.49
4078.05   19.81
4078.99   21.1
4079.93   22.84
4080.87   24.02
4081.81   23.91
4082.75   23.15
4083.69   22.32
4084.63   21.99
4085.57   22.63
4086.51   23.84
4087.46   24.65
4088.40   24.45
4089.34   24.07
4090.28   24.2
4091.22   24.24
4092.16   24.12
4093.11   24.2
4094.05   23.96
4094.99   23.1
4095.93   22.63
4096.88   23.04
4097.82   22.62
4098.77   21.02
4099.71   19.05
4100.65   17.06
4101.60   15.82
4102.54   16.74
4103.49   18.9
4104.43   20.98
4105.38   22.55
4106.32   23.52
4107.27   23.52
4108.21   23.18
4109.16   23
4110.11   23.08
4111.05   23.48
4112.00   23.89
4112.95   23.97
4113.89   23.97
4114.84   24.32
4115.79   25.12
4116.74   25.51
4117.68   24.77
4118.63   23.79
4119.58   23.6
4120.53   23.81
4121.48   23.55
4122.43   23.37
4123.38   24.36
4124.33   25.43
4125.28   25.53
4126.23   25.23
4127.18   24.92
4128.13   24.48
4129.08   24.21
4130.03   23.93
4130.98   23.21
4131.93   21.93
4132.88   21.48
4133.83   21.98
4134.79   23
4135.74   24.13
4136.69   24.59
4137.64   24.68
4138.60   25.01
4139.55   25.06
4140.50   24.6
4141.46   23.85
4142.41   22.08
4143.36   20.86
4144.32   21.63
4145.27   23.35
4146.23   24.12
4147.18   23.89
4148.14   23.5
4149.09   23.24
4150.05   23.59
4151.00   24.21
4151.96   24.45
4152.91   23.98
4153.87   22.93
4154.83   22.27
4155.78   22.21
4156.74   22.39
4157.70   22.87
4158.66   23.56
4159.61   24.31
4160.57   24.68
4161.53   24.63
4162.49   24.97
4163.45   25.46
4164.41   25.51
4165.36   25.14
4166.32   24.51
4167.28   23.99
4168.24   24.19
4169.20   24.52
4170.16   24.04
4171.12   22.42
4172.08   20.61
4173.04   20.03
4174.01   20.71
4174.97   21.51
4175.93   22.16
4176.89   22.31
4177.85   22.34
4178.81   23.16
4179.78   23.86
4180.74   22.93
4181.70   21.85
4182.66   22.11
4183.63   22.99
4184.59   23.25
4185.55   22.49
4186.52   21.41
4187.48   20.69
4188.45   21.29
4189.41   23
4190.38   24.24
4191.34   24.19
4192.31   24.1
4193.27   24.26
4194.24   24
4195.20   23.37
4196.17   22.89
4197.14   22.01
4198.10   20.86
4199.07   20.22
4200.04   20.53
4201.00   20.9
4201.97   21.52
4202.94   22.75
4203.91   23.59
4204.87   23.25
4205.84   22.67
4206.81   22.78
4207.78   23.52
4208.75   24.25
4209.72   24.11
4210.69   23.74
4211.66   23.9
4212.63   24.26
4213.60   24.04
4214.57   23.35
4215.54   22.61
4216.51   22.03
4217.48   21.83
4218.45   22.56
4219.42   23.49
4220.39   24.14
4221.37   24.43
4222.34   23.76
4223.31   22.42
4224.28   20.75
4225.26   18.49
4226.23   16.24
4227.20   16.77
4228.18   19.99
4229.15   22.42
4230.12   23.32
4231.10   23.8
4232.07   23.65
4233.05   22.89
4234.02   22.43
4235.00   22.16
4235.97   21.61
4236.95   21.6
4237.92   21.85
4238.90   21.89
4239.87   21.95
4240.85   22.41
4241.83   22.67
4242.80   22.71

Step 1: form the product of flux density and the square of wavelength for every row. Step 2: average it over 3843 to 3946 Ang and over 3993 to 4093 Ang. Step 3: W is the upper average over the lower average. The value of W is 1.47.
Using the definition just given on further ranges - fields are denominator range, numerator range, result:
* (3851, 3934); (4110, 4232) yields 1.55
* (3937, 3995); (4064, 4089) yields 1.41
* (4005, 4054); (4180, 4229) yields 1.07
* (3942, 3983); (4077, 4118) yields 1.55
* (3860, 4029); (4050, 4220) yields 1.41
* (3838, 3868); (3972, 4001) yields 1.22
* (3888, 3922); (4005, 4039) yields 1.33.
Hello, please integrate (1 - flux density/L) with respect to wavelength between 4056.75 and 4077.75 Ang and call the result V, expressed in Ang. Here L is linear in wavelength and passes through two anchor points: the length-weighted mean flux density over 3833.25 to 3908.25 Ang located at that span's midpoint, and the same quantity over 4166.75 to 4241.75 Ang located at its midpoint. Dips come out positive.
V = -1.3 Ang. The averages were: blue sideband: 17.3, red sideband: 22.4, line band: 21.6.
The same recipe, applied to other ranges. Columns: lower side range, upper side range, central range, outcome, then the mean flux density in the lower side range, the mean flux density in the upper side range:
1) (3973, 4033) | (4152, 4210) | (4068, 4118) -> 0.0 Ang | 22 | 23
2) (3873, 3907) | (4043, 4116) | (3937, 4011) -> 6.5 Ang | 17.4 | 22.2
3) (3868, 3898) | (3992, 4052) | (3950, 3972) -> 6.8 Ang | 17.4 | 22.8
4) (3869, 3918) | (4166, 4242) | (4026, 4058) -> -4.1 Ang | 18.1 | 22.5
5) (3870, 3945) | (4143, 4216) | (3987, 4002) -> -3.5 Ang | 15.7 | 23.1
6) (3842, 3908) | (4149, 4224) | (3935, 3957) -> 4.4 Ang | 18.1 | 23.1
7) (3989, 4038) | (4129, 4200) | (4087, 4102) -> 0.4 Ang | 22.8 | 23.1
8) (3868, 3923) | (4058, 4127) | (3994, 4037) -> -4.2 Ang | 18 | 22.6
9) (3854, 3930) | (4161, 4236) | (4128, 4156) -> -2.2 Ang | 17.6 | 22.7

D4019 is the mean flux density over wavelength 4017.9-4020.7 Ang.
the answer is 23.2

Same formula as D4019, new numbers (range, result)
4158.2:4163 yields 24.4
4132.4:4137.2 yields 23.1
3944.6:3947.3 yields 17.8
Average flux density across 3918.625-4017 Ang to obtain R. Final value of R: 16.9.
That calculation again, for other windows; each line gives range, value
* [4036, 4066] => 22.3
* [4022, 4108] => 22.3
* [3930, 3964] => 14.1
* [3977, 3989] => 21.2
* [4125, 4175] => 23.6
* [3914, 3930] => 16.1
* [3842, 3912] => 18.3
